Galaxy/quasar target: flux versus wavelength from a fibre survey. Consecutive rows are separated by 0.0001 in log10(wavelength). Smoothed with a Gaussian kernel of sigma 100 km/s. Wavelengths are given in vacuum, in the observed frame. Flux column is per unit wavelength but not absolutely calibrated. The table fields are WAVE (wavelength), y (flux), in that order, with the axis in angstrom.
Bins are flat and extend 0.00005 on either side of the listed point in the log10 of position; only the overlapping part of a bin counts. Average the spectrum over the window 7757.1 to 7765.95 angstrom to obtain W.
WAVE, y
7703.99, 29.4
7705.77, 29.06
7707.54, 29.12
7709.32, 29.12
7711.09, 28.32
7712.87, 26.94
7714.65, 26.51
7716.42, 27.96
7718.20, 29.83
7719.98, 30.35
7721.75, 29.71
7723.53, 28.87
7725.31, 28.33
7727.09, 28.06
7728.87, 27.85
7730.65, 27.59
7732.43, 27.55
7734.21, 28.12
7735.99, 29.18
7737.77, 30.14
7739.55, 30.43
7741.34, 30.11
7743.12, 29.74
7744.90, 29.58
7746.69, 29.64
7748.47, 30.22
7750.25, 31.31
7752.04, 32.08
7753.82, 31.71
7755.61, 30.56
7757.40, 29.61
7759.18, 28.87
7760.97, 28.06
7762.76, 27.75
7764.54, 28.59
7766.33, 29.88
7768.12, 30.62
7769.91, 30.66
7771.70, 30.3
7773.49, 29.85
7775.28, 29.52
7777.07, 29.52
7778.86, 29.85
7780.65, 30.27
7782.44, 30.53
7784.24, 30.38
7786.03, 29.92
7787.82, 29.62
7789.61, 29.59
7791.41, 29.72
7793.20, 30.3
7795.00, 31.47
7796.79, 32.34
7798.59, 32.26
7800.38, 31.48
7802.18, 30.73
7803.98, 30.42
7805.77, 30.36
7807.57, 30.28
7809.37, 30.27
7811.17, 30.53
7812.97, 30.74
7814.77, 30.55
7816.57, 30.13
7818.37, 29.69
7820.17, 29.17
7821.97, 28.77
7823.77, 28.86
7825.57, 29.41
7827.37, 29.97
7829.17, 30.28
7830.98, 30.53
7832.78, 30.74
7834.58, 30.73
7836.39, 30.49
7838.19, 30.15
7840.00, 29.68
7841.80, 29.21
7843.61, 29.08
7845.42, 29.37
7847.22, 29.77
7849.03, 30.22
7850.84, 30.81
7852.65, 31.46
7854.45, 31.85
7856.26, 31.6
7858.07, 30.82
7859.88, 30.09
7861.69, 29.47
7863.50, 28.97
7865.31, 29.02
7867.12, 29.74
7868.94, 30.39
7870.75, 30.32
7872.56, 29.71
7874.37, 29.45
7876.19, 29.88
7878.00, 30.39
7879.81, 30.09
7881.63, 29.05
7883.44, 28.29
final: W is 28.6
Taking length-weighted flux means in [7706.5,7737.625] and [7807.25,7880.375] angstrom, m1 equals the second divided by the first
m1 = 1.06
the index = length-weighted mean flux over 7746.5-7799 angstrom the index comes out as 30.2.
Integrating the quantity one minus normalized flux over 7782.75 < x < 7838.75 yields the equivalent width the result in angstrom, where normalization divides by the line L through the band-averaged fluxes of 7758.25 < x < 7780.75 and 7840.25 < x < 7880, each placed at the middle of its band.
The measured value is -1.1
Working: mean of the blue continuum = 29.5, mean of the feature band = 30.3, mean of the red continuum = 30.1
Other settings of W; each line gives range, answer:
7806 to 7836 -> 30.1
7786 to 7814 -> 30.6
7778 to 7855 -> 30.3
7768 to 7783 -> 30.1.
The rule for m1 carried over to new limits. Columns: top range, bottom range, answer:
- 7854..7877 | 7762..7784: 1.01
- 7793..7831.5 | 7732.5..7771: 1.02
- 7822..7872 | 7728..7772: 1.02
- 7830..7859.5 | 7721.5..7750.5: 1.04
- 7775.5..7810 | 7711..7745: 1.06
